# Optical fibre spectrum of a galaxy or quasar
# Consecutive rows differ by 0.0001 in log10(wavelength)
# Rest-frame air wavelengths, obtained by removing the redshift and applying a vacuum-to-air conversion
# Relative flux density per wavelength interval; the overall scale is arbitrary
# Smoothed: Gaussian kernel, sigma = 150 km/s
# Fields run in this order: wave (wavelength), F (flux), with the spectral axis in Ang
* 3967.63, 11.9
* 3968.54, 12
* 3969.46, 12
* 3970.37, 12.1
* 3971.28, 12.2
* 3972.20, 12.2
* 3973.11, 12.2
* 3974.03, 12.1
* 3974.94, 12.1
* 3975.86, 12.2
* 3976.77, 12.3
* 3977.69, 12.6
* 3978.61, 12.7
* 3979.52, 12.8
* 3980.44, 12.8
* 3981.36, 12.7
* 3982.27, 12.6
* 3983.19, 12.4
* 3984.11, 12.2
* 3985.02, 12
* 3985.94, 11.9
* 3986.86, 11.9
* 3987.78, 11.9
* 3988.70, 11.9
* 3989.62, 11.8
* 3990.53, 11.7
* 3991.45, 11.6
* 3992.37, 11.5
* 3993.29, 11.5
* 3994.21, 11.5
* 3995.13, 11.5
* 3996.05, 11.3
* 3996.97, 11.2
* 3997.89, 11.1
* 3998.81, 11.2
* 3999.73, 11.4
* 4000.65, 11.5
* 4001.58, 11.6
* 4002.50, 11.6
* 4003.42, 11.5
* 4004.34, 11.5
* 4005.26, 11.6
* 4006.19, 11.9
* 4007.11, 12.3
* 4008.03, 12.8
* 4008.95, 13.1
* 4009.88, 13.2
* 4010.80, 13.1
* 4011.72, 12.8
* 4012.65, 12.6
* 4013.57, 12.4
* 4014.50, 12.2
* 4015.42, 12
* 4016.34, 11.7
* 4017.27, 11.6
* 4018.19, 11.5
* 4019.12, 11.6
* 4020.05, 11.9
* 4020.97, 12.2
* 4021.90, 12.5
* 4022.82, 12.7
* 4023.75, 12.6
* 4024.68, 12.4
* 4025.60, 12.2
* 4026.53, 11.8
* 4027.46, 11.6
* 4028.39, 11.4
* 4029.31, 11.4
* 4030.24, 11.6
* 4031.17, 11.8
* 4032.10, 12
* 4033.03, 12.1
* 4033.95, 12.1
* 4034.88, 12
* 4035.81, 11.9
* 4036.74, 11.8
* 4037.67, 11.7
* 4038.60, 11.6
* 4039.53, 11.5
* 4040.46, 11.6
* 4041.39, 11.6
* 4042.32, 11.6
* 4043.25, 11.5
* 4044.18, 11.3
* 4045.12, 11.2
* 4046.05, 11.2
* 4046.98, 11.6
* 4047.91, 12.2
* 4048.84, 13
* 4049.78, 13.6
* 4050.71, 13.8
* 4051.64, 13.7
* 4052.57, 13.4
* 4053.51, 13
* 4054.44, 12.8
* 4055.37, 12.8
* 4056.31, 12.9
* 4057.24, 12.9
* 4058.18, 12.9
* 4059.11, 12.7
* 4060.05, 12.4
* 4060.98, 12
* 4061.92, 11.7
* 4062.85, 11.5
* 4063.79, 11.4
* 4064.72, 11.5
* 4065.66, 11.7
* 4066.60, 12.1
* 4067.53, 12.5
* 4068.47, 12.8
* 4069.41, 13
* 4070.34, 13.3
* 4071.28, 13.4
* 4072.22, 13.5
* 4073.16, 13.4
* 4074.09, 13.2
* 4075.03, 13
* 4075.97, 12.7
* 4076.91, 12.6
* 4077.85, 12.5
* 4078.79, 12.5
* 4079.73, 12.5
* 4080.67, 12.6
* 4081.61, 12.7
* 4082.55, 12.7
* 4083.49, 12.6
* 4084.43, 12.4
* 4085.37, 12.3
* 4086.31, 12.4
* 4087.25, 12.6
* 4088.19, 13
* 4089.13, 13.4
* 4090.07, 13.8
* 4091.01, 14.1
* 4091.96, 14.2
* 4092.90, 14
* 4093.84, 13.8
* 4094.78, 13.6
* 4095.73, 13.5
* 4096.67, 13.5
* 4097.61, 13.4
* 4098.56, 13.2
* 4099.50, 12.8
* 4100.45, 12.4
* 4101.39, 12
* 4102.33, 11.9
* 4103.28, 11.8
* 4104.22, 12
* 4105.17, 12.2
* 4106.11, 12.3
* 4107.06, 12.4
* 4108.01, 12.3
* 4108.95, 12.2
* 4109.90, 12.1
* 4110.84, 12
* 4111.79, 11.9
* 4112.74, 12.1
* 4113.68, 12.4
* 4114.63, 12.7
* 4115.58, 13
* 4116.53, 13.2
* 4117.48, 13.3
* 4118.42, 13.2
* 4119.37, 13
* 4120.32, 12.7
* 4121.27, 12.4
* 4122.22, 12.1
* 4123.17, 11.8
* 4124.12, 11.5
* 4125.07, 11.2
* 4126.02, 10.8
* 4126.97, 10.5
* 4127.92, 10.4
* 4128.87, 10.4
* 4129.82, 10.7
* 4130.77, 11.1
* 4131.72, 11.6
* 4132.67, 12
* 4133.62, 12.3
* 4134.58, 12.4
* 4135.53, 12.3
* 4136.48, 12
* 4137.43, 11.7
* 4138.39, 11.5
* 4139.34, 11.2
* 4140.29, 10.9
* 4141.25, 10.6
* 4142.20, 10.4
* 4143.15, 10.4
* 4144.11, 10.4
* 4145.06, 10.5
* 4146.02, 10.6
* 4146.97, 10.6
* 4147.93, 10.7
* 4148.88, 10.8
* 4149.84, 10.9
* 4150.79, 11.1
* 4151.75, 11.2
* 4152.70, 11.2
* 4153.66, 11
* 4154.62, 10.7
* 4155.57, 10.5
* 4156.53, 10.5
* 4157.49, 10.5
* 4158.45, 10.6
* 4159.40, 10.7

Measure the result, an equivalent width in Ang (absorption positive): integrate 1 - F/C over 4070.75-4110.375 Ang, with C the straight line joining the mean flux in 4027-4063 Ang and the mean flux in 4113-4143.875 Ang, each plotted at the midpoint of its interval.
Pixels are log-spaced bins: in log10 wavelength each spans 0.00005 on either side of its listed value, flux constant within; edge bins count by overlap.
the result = -3.1 Ang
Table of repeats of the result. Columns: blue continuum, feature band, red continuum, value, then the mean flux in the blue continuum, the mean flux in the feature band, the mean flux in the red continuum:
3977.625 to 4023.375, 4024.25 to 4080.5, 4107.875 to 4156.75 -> -2.3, 12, 12.3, 11.5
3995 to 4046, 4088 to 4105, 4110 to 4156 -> -2.2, 11.9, 13.1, 11.5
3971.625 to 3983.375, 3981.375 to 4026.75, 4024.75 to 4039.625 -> 0.6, 12.4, 12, 11.8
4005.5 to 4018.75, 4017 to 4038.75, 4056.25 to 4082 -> 0.8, 12.4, 11.9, 12.6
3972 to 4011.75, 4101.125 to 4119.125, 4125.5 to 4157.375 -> -1.8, 12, 12.4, 11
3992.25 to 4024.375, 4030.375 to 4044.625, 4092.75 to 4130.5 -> 0.4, 12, 11.7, 12.3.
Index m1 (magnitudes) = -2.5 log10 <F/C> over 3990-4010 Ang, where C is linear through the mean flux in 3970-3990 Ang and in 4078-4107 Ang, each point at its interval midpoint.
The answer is 0.06 mag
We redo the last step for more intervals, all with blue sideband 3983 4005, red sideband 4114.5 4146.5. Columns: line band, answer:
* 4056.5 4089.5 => -0.09 mag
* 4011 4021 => -0.04 mag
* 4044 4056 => -0.09 mag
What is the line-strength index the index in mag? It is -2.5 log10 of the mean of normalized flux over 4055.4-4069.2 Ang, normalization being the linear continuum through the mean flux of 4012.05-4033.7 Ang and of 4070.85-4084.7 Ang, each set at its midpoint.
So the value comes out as 0.03 mag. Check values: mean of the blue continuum 12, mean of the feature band 12.2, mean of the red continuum 12.8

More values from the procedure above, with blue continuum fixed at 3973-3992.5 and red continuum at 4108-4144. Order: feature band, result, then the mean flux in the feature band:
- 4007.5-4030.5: -0.011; 12.2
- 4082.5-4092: -0.098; 13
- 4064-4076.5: -0.072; 12.7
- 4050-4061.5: -0.085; 13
